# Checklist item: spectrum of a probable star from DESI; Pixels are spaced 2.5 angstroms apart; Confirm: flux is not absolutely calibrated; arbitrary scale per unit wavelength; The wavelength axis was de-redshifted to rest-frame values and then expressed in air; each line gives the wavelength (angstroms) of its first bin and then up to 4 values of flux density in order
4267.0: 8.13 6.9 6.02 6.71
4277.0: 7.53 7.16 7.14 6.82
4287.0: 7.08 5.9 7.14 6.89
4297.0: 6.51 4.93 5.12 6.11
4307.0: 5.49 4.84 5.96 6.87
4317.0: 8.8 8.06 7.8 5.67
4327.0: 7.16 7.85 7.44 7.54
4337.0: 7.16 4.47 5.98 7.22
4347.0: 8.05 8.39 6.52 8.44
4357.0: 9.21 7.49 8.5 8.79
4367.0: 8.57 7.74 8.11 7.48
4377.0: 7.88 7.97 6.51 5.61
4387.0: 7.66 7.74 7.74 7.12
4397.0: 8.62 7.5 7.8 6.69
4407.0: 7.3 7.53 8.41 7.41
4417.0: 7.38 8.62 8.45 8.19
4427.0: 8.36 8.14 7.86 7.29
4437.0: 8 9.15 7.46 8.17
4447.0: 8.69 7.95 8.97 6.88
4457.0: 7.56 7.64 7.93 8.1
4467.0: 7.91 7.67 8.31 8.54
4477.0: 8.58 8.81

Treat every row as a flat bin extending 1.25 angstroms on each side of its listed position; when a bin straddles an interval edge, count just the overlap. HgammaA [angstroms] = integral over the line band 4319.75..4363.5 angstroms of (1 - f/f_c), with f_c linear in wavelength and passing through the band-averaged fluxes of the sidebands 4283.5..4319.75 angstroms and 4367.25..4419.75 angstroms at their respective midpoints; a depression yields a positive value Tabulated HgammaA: -3.0 angstroms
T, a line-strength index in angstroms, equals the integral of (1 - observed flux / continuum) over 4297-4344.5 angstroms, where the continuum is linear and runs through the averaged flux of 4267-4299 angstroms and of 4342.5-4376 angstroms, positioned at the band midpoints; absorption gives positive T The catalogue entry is 5.6 angstroms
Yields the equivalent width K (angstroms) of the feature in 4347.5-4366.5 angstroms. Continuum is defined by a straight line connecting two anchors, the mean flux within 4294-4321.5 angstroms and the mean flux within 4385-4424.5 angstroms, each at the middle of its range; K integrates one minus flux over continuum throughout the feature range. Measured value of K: -3.1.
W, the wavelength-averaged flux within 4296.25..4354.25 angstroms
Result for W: 6.72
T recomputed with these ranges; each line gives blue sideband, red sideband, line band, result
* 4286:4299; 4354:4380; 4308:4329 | 0.7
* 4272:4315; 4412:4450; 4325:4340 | -0.4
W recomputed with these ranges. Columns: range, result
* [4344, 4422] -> 7.76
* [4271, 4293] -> 6.84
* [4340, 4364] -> 7.69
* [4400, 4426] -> 7.78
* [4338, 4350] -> 6.73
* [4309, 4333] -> 7.11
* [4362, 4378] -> 8.13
